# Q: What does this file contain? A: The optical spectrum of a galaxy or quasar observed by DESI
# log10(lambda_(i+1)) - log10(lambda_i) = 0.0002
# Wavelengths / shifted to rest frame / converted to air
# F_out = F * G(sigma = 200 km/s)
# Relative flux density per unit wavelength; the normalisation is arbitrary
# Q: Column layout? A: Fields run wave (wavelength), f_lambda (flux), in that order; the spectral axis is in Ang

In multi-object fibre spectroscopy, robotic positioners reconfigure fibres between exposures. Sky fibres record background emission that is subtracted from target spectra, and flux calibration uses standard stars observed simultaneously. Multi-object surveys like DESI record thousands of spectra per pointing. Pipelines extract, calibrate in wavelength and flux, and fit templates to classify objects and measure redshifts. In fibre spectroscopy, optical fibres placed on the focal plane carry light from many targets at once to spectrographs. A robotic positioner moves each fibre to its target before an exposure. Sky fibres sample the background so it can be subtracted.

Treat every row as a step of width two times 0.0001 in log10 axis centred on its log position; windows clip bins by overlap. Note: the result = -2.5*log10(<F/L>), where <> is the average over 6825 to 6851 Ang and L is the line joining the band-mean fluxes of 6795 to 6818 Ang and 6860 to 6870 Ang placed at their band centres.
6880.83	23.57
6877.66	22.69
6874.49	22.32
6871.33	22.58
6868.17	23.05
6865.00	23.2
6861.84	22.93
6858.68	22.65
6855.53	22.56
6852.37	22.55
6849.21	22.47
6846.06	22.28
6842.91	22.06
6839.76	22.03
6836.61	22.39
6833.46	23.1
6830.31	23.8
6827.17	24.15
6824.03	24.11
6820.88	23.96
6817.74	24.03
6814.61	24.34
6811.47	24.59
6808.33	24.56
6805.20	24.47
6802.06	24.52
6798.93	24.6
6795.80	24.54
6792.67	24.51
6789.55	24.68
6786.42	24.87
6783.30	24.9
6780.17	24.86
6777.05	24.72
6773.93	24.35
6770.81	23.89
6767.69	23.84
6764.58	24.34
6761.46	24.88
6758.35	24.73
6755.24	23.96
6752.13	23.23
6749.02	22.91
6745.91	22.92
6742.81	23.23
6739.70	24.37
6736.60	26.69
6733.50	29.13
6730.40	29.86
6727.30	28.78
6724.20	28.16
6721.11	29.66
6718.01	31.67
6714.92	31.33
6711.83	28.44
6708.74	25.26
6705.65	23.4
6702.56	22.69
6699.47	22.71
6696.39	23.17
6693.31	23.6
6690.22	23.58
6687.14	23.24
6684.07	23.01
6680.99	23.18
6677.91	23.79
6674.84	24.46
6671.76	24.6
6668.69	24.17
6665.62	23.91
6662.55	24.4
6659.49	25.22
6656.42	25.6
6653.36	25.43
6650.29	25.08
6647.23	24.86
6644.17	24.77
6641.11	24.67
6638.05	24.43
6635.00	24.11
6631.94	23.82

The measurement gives 0.04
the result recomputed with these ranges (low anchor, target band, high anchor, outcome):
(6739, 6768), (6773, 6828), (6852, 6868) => -0.050 mag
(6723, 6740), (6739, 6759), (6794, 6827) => 0.159 mag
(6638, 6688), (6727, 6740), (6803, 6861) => -0.169 mag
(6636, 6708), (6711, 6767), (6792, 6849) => -0.111 mag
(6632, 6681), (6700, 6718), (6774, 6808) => -0.080 mag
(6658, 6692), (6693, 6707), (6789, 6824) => 0.045 mag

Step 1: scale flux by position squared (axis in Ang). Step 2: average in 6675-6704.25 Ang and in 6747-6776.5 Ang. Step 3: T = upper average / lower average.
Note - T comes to 1.1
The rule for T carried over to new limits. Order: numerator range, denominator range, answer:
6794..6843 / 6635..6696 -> 1.03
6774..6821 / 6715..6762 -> 0.94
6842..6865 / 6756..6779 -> 0.95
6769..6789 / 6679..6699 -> 1.08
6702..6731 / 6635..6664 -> 1.15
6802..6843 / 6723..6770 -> 0.96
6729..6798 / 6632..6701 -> 1.06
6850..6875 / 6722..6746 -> 0.88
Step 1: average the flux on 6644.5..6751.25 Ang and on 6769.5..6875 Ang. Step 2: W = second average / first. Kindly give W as 0.9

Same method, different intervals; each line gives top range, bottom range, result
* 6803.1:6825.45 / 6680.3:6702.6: 1.05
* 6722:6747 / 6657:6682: 1.10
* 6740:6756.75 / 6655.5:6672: 0.95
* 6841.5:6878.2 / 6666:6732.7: 0.88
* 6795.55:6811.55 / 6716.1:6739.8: 0.85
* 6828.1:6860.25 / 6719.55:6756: 0.87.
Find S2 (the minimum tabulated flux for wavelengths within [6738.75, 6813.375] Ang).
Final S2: 22.91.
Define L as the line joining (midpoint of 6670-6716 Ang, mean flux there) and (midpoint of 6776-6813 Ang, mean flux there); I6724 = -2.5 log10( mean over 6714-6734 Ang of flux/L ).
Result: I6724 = -0.21 mag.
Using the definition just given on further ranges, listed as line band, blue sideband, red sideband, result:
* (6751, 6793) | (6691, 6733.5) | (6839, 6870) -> 0.03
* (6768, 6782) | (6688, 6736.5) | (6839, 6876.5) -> 0.02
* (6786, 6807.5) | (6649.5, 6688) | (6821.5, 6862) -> -0.06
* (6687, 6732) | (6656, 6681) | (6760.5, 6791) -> -0.09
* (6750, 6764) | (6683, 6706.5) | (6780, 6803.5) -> 0.00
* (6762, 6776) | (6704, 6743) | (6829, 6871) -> 0.08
